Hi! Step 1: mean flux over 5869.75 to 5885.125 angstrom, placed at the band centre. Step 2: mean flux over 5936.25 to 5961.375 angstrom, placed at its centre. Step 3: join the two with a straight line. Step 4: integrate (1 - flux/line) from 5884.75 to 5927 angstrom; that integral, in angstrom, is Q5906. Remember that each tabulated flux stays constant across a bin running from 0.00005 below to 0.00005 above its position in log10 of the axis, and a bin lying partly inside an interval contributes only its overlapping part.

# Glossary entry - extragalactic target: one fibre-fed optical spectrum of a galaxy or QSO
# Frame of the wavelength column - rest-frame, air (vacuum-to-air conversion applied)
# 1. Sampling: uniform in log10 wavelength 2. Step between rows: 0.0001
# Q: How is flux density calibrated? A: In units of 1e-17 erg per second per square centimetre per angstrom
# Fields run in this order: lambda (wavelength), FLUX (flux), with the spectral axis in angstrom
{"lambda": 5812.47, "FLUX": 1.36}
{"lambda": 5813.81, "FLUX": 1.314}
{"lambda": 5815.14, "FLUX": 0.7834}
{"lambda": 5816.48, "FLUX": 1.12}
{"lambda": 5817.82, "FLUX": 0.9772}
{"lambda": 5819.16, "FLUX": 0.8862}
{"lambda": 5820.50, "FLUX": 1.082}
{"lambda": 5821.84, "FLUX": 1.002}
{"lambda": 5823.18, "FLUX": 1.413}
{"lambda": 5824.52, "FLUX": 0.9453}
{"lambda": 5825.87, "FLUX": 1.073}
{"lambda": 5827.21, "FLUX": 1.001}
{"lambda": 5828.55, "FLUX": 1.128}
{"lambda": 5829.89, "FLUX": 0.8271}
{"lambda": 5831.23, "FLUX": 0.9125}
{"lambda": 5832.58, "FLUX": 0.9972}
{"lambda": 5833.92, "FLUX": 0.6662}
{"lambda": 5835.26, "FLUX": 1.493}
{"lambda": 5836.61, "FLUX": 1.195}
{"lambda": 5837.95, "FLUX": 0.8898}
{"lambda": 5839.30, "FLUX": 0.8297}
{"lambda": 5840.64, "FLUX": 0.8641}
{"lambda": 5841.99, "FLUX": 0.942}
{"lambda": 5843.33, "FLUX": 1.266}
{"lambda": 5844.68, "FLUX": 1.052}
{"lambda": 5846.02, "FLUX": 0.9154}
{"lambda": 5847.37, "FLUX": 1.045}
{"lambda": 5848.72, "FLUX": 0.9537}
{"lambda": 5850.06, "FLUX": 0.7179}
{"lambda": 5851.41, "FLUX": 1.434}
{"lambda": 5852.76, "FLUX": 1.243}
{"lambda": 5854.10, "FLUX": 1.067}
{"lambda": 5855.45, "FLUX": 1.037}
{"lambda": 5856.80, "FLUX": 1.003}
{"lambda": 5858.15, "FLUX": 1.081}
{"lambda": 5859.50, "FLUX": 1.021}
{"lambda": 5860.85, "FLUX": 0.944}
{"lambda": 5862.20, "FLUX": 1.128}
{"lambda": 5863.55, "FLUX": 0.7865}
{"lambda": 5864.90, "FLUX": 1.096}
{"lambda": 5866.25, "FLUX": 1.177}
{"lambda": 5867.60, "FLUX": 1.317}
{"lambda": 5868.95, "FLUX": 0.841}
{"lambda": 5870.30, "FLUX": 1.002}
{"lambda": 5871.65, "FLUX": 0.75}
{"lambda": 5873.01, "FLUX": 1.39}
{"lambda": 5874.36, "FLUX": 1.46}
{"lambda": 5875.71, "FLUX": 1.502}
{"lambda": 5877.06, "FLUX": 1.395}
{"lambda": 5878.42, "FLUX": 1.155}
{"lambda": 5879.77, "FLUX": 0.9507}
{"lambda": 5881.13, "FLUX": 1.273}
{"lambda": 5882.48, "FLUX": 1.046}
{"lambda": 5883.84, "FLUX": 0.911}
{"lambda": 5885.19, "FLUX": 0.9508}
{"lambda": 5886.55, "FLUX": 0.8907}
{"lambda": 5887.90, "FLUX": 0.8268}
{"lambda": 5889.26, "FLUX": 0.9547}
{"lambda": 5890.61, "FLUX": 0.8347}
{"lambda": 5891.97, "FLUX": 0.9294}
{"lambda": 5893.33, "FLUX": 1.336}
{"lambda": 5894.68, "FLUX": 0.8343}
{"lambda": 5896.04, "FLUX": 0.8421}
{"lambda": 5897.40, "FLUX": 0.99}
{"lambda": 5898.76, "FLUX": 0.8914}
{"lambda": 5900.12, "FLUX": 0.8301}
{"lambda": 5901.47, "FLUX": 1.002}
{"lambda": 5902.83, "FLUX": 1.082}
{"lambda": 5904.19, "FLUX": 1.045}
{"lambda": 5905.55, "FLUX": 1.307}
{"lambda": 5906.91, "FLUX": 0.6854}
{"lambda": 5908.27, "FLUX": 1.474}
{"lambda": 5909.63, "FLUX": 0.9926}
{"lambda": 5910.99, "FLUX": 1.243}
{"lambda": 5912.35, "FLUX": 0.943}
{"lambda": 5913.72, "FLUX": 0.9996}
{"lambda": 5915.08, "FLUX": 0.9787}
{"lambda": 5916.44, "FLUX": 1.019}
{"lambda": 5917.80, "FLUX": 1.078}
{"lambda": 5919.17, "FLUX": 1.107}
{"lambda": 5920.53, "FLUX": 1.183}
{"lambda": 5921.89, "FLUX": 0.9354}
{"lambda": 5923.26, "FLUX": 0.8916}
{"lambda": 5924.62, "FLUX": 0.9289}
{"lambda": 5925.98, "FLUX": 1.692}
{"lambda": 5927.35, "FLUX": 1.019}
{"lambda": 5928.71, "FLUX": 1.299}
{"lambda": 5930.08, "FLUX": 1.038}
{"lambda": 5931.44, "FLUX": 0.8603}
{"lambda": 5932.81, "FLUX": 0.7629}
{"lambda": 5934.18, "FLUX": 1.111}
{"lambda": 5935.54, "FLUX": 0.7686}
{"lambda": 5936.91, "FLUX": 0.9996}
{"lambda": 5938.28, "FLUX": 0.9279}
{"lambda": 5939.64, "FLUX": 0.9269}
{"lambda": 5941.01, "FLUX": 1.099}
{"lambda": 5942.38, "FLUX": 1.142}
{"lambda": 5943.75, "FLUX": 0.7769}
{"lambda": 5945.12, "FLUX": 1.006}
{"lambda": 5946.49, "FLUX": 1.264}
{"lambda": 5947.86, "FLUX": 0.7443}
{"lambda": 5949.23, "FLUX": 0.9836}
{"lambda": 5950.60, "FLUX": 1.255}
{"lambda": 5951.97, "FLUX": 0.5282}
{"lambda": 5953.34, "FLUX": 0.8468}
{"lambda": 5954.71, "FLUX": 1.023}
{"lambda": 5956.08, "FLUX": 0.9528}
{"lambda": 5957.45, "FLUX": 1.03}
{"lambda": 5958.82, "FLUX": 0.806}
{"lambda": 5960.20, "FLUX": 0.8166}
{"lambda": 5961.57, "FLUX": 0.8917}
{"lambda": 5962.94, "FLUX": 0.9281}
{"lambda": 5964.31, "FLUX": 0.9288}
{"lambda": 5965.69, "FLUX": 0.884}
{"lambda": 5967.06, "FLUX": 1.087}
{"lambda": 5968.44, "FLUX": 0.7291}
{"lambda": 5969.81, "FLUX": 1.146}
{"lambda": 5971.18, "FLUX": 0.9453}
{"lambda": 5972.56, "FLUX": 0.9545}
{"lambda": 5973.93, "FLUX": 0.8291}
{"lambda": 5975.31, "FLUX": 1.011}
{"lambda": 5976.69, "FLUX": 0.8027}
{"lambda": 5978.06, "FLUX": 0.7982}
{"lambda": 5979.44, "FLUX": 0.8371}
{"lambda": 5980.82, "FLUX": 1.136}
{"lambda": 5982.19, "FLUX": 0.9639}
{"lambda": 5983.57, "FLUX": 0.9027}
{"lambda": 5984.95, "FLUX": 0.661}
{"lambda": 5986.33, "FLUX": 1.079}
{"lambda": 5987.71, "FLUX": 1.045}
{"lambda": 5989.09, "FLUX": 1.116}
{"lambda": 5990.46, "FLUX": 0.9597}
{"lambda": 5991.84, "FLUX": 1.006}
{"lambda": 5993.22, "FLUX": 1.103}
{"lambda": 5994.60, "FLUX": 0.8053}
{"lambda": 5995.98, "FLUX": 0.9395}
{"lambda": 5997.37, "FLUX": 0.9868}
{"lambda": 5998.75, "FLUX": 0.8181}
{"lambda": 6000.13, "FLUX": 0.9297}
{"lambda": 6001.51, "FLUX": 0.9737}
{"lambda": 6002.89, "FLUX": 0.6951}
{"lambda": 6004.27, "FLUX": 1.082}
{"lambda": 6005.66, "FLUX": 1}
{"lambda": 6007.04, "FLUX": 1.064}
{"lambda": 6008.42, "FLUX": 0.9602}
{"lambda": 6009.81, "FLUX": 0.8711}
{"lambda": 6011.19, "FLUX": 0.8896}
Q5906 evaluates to 1.9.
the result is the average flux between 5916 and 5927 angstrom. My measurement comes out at 1.1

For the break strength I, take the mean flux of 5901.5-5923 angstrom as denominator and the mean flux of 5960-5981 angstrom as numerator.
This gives 0.9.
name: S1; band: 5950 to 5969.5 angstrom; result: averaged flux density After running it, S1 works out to 0.911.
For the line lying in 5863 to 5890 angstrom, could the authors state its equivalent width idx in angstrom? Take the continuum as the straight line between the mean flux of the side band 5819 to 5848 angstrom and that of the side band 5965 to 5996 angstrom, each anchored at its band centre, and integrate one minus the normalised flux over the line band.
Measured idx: -2.3 angstrom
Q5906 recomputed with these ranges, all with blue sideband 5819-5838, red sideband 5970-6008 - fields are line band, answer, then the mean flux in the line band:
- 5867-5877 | -1.7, 1.19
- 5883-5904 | 1.2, 0.944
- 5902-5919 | -1.3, 1.07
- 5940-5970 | 0.7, 0.945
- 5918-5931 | -1.7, 1.12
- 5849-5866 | -0.4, 1.05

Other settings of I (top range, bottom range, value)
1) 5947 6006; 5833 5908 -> 0.89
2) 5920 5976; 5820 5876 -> 0.92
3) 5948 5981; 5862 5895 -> 0.86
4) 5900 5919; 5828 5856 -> 1.03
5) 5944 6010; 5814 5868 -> 0.91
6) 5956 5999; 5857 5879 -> 0.83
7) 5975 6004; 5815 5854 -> 0.91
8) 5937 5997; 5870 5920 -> 0.90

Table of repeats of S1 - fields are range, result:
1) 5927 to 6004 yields 0.945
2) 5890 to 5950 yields 1.02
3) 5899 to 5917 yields 1.04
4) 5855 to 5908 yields 1.04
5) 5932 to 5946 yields 0.955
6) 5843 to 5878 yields 1.1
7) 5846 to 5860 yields 1.05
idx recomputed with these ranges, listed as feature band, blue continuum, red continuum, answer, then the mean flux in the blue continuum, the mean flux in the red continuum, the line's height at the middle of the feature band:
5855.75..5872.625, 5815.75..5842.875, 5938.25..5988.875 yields -0.42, 1.01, 0.939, 0.994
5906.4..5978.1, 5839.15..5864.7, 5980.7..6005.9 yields -0.43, 1.02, 0.953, 0.978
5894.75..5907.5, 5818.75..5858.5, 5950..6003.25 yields 0.33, 1.03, 0.928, 0.985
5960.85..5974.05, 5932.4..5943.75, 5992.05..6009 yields 0.25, 0.961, 0.948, 0.955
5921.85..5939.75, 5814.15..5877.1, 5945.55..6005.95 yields -0.72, 1.05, 0.937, 0.978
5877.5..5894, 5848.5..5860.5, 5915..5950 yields 0.57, 1.06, 1.02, 1.05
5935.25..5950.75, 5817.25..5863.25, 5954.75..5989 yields -0.61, 1.03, 0.929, 0.951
